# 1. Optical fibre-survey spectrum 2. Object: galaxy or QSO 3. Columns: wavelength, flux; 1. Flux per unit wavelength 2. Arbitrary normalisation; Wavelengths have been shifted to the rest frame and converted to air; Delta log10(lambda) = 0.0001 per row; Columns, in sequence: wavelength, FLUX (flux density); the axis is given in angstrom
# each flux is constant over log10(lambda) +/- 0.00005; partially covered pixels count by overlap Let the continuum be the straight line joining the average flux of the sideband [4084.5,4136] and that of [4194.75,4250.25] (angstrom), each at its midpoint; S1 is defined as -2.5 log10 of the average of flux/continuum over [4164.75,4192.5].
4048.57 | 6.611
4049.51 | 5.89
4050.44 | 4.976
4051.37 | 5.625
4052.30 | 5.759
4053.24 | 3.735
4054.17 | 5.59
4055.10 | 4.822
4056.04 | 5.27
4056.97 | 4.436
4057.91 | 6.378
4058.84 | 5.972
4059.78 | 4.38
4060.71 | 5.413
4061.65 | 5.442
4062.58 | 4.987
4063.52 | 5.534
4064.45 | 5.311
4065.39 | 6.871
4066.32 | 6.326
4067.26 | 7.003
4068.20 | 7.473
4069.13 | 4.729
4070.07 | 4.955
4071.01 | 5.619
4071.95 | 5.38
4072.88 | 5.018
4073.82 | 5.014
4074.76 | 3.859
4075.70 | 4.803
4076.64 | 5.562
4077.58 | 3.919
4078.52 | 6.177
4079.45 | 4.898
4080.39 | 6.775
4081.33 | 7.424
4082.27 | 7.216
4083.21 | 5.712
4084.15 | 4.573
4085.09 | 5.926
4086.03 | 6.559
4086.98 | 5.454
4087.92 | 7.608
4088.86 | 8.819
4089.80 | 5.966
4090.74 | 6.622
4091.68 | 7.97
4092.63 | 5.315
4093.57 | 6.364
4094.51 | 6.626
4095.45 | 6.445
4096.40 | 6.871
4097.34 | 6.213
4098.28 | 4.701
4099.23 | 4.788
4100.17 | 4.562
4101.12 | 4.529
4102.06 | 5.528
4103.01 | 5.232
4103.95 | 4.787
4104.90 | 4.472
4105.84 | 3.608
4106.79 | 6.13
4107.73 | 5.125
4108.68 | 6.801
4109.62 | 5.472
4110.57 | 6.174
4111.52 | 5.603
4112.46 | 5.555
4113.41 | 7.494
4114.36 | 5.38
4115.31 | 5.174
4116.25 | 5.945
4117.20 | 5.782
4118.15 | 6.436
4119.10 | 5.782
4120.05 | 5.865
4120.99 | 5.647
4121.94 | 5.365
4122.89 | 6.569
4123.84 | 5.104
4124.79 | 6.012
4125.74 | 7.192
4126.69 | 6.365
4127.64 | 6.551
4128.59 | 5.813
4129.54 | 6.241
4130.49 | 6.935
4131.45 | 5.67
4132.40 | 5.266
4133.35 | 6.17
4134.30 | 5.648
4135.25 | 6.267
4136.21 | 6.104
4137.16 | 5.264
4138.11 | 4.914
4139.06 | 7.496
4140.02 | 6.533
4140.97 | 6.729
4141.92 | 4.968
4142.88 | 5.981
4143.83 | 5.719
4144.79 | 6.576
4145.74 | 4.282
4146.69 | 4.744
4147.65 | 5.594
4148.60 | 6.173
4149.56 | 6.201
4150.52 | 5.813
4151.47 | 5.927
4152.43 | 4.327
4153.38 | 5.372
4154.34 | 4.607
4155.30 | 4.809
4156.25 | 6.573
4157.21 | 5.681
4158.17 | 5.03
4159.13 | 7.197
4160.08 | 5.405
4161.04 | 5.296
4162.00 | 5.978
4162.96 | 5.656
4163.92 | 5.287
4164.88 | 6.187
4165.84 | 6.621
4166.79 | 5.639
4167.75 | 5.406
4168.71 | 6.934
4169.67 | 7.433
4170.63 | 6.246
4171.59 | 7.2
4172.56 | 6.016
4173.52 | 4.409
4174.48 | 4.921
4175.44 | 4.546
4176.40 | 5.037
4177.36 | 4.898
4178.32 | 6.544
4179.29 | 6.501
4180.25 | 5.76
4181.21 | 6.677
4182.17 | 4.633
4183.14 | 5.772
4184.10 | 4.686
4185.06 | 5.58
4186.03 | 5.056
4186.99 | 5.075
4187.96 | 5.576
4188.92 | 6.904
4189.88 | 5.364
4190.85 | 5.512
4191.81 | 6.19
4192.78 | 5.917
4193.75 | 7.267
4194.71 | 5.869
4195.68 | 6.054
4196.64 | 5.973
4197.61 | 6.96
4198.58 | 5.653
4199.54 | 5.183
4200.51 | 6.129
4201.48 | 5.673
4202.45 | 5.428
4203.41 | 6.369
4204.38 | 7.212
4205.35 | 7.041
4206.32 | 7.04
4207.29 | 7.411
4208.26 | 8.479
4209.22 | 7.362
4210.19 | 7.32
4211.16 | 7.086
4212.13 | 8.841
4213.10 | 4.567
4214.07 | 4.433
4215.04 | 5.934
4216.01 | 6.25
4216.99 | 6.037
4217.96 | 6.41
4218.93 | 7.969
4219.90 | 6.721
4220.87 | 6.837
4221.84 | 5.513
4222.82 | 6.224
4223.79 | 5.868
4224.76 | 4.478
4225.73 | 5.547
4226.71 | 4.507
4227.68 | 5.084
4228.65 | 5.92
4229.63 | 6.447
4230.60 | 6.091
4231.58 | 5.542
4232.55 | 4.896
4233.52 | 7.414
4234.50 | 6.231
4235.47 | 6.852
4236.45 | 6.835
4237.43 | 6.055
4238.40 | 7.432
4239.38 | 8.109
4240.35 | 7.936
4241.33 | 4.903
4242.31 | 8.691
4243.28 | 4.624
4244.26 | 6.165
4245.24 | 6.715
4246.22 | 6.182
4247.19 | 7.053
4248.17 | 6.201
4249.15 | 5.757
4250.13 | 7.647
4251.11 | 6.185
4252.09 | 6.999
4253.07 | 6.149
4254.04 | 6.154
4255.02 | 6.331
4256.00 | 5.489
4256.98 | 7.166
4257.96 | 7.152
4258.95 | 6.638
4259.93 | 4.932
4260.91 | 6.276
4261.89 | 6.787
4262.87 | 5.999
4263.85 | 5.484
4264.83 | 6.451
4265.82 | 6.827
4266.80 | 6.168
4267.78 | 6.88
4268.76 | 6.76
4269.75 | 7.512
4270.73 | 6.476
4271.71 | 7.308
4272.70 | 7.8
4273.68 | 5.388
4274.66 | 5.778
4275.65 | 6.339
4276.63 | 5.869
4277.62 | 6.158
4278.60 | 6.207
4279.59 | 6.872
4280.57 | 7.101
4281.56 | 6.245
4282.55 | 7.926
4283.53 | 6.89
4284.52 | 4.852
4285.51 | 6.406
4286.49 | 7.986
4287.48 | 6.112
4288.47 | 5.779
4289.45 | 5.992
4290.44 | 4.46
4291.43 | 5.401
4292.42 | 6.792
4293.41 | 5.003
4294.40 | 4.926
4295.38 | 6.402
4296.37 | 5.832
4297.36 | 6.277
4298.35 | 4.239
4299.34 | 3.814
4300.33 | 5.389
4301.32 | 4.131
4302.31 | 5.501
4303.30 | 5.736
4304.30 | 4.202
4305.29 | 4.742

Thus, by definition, 0.08 mag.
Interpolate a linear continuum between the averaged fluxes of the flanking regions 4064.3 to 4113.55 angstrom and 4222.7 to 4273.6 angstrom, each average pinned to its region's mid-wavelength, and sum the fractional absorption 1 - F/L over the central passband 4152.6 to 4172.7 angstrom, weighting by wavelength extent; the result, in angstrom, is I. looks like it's 0.52 angstrom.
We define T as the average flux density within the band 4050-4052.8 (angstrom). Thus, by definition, 5.44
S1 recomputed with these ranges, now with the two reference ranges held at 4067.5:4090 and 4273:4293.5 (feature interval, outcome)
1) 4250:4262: -0.04 mag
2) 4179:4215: -0.02 mag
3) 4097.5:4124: 0.07 mag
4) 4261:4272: -0.07 mag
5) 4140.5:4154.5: 0.07 mag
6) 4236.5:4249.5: -0.08 mag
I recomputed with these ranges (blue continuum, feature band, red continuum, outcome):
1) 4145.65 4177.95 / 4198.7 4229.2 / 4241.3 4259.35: -0.75 angstrom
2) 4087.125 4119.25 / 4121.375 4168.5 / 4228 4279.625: 1.60 angstrom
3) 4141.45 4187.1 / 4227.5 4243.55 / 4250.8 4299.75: -1.19 angstrom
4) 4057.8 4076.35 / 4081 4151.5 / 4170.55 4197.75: -4.00 angstrom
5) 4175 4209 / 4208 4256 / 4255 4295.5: -1.64 angstrom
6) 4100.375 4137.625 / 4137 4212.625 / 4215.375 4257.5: 0.68 angstrom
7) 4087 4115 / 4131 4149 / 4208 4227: 0.68 angstrom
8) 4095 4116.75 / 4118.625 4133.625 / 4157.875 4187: -1.23 angstrom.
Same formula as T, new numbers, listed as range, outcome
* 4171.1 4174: 5.86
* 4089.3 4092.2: 6.85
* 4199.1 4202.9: 5.6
